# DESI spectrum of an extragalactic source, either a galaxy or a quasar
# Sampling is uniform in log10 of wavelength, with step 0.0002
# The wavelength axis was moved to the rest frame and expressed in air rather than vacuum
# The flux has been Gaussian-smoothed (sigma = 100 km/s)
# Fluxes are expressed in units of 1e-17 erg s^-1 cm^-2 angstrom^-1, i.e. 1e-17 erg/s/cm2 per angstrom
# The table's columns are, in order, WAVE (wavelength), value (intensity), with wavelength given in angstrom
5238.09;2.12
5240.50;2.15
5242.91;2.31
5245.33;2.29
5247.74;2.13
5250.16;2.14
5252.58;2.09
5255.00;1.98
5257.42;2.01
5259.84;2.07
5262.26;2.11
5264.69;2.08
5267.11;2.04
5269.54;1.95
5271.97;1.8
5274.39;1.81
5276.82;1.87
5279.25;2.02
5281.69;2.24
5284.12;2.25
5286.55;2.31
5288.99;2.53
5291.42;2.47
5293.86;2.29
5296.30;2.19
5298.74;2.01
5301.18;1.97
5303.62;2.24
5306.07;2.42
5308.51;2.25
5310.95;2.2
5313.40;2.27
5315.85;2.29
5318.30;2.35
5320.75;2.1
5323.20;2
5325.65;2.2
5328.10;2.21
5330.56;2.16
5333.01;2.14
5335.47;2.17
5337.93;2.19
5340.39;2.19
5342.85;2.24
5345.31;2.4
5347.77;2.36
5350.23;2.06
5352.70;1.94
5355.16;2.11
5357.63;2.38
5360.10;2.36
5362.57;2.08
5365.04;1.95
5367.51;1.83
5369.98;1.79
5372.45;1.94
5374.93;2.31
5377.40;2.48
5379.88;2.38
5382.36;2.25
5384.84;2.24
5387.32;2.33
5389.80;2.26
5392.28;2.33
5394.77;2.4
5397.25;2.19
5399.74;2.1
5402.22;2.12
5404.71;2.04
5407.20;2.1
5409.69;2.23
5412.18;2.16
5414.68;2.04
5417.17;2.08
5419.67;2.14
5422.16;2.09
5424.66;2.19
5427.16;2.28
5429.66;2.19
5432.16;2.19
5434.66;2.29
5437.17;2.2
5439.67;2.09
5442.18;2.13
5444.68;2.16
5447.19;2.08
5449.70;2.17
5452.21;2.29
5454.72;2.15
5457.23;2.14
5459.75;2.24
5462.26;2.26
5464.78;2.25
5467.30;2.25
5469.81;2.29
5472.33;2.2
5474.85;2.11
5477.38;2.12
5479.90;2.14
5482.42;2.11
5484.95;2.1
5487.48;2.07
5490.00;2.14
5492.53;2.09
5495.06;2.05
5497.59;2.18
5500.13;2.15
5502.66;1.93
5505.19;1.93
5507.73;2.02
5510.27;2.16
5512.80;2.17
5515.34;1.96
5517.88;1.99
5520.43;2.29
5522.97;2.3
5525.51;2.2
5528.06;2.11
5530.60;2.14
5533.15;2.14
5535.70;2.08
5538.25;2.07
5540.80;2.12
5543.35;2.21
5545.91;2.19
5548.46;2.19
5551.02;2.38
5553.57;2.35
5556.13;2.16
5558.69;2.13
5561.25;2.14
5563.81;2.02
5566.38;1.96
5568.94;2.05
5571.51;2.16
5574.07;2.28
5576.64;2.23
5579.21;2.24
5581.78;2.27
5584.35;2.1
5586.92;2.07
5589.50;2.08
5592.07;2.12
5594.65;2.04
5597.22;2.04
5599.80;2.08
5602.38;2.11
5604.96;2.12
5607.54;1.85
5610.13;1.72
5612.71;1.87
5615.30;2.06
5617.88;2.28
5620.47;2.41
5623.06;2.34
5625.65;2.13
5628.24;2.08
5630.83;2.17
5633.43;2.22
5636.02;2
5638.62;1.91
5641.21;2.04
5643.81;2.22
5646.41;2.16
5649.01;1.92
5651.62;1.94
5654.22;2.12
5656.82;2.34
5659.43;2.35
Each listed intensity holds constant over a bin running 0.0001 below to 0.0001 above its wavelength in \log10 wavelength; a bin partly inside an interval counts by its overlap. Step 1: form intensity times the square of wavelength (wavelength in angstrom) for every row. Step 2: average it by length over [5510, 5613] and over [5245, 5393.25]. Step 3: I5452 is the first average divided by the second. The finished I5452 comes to 1.07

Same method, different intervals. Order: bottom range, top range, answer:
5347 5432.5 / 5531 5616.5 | 1.04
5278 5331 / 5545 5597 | 1.07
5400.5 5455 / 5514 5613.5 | 1.03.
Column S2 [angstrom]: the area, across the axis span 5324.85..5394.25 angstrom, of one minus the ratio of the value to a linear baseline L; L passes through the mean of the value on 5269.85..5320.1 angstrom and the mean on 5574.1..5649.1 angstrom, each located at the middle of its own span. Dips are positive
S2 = -0.74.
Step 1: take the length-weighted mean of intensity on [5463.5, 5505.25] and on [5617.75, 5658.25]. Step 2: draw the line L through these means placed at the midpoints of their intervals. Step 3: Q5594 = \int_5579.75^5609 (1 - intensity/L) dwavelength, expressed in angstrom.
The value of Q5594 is 0.7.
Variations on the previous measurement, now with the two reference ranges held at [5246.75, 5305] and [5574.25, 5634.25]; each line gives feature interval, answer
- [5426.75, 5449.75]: -0.7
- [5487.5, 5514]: 0.4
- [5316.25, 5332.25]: -0.5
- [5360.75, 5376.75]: 0.7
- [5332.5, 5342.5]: -0.3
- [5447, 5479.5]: -1.3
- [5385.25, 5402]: -1.2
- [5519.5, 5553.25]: -1.2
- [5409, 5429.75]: -0.4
